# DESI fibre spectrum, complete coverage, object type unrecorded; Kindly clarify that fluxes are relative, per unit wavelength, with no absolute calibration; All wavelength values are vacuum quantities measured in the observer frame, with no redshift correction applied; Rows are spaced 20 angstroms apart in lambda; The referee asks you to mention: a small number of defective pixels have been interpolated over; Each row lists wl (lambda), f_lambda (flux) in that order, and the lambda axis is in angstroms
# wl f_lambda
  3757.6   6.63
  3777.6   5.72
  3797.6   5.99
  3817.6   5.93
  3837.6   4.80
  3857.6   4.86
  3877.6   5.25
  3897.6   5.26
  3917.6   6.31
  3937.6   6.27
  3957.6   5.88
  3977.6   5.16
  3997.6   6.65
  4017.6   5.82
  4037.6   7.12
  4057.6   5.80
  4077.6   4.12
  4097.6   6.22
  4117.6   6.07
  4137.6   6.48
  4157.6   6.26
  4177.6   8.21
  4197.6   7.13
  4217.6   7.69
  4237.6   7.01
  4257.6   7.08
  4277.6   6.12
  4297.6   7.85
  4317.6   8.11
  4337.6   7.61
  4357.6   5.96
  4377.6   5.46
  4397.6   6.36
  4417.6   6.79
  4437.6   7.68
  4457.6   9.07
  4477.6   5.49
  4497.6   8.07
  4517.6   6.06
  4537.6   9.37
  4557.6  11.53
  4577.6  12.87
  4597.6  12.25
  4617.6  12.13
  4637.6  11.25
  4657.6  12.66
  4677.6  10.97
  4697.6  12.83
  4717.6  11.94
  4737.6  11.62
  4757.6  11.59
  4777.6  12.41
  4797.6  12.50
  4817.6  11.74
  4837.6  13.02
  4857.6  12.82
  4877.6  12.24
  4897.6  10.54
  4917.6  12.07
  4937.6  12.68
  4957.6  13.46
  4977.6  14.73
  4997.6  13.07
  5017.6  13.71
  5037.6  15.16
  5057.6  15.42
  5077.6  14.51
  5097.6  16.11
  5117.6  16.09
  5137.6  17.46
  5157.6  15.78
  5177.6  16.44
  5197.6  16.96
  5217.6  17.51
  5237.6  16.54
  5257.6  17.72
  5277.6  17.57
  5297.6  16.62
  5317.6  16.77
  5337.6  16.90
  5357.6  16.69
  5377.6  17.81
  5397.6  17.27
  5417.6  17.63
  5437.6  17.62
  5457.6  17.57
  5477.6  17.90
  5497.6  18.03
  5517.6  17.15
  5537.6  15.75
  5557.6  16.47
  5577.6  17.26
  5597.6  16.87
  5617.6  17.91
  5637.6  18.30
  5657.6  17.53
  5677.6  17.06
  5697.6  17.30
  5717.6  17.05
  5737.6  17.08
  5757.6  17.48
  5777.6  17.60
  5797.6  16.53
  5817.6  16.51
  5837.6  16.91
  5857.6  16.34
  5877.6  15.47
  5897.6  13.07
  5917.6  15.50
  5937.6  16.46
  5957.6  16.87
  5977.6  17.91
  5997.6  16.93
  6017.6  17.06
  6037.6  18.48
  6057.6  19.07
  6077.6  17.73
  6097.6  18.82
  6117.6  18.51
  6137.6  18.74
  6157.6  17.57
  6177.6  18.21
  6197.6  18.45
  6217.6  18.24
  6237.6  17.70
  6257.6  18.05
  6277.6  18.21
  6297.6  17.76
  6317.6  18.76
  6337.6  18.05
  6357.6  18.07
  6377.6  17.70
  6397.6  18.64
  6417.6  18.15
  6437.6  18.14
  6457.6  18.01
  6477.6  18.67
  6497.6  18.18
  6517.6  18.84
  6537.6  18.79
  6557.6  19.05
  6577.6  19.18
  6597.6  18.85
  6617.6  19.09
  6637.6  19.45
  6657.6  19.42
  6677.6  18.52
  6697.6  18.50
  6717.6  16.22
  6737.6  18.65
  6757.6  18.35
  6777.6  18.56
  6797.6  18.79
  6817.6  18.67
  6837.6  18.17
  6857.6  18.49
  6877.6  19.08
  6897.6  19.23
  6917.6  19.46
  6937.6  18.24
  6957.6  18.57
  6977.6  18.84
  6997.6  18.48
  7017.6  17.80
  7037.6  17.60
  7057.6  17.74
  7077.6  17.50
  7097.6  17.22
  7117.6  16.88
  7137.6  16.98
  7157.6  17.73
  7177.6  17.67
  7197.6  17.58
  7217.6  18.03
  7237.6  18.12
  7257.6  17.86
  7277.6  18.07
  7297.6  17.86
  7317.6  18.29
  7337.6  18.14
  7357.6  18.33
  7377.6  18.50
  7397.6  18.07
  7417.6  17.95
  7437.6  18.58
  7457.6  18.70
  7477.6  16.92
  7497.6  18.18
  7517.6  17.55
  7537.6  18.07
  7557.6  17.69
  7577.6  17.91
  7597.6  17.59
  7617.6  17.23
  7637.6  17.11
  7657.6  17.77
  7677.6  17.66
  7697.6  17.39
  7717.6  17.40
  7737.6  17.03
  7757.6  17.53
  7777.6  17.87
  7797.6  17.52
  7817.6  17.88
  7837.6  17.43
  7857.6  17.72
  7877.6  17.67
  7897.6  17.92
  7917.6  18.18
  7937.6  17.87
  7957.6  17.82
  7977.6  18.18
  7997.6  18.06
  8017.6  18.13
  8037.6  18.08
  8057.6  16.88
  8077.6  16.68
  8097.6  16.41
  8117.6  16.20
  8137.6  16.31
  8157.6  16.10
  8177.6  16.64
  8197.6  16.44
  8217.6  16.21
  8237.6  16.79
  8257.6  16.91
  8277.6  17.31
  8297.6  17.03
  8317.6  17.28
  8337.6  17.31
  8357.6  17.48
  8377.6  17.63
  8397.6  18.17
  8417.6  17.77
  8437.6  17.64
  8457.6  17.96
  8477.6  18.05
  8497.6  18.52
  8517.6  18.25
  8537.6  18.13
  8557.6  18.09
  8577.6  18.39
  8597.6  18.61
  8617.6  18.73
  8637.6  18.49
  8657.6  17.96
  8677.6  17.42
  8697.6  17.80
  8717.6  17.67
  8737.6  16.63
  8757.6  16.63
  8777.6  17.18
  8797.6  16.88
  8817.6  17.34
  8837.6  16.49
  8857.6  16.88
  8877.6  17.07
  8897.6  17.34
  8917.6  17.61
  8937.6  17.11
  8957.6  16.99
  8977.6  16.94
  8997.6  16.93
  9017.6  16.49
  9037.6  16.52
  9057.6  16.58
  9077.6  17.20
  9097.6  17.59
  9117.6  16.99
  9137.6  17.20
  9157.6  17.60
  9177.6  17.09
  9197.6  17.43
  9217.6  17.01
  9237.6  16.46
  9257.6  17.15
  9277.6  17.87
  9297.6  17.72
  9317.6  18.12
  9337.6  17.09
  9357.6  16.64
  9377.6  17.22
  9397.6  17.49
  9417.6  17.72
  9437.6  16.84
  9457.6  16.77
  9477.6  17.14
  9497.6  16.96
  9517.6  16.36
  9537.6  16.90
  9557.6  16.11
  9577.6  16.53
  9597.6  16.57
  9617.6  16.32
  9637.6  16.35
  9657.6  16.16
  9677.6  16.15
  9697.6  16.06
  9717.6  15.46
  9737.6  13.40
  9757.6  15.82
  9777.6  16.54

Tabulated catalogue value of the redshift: 0.140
